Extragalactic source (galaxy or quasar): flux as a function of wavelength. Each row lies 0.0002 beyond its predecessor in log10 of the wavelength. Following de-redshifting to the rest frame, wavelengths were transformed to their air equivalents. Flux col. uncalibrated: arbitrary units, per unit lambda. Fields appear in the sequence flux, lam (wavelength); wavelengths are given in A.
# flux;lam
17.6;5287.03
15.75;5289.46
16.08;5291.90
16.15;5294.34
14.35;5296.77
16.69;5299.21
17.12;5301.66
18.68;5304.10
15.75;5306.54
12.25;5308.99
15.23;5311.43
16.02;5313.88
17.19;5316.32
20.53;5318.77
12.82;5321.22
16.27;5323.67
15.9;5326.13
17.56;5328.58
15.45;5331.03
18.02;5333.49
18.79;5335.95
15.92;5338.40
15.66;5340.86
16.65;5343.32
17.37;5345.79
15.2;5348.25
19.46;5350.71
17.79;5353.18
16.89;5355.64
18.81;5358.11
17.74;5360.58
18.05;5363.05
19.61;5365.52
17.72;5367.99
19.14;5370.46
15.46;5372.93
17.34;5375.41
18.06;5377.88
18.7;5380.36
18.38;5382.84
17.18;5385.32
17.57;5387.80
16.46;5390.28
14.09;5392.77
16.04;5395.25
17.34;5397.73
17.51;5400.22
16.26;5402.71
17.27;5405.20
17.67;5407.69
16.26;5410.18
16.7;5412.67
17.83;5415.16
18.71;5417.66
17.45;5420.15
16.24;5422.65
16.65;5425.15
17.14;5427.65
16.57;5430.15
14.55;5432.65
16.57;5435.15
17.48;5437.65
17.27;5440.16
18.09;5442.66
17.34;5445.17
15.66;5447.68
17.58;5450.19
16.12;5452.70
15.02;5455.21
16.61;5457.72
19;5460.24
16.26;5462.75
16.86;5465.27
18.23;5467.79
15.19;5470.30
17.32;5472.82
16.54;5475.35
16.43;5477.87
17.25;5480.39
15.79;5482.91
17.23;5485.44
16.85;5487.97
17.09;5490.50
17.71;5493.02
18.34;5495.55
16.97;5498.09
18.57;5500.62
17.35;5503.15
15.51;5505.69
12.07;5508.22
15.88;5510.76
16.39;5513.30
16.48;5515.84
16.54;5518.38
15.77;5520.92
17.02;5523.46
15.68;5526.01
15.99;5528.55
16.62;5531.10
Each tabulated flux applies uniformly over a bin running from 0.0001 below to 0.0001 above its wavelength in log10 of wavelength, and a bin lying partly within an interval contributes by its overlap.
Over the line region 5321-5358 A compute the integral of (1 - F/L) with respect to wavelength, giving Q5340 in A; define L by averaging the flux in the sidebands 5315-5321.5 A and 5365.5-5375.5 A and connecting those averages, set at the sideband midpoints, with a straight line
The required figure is 1.53 A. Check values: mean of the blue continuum 17.4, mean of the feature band 16.8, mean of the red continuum 17.7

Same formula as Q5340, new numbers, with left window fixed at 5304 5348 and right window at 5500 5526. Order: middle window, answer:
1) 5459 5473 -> -0.8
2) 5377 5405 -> -1.3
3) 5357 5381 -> -2.6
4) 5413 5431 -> -1.1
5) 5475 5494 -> -0.9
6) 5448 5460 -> -0.3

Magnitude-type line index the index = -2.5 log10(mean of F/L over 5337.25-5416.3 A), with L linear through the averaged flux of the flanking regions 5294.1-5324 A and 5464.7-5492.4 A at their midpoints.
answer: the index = -0.06 mag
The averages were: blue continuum 16.1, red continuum 16.8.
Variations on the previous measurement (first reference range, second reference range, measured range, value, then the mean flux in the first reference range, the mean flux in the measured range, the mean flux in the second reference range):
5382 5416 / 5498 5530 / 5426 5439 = 0.012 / 16.9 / 16.5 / 16.1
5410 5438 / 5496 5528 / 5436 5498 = -0.027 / 16.9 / 17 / 16.2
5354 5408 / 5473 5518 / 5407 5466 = 0.009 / 17.4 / 16.9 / 16.6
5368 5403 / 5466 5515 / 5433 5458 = 0.011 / 17.2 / 16.7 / 16.7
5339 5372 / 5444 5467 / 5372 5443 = 0.012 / 17.6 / 17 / 16.7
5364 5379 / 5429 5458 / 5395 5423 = 0.002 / 17.9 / 17.2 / 16.6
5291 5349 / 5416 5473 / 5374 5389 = -0.079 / 16.3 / 17.8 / 16.9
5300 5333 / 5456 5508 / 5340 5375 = -0.072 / 16.3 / 17.6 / 16.9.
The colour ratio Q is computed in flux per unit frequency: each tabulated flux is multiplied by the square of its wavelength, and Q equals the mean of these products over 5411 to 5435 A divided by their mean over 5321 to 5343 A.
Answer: 1.06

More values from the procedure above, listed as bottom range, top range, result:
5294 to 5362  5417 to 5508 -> 1.06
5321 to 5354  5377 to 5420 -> 1.05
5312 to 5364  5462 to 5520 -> 1.03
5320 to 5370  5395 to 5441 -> 1.02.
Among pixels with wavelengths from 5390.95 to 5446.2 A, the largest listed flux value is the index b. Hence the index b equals 18.71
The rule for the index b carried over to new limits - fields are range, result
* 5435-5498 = 19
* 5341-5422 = 19.61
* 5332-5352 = 19.46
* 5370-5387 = 19.14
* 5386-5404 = 17.57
